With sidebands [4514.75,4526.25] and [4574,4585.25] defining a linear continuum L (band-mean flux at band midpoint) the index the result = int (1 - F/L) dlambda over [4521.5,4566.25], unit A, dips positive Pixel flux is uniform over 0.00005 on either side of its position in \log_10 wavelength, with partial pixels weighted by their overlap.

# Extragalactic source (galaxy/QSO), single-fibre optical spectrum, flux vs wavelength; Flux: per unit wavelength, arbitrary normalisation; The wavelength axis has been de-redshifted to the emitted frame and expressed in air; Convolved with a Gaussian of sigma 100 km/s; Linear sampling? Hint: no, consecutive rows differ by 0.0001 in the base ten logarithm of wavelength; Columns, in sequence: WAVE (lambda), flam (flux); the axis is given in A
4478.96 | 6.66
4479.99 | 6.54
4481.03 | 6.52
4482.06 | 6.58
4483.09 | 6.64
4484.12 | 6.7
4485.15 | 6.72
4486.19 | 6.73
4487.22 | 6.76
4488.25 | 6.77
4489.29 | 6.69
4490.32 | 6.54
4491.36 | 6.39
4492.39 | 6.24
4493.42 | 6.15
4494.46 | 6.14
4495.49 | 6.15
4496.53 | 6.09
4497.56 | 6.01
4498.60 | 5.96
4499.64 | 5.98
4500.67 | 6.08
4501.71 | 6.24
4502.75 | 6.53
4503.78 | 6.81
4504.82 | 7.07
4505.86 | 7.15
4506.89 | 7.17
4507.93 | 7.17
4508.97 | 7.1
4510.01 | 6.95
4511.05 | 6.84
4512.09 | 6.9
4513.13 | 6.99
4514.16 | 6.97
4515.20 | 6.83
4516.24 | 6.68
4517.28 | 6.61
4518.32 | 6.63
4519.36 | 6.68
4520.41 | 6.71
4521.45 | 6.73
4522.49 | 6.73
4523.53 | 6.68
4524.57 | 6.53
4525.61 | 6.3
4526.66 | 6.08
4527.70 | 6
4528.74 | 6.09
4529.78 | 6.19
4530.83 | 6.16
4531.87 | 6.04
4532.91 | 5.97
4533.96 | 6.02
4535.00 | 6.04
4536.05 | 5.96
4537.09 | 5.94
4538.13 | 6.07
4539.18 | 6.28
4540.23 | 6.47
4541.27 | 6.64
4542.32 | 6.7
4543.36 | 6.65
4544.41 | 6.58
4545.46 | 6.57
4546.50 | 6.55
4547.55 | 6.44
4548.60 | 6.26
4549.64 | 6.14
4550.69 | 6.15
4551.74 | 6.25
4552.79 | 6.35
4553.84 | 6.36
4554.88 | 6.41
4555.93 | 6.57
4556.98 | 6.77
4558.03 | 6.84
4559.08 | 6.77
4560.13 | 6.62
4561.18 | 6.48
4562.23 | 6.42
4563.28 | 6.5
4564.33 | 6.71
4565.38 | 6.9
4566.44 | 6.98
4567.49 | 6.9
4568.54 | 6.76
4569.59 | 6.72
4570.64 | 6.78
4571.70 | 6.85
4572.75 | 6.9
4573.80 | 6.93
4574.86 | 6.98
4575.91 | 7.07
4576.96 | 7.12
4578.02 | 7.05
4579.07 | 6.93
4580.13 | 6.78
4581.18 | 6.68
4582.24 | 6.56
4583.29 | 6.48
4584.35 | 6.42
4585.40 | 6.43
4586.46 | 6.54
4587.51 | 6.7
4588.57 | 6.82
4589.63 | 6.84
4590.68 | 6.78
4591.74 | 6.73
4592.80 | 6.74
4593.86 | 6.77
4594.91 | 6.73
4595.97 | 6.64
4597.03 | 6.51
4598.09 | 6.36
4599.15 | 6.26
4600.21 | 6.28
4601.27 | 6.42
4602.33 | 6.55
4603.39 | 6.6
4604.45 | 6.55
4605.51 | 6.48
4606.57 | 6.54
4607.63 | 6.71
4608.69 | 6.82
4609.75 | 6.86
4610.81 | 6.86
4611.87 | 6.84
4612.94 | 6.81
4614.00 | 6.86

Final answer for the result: 2.0 A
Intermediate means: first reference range 6.63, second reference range 6.8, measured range 6.39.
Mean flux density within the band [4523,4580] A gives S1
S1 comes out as 6.51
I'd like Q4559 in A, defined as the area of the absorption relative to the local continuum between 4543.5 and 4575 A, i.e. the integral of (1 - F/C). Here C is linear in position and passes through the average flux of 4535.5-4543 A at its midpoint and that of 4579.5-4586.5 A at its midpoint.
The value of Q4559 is -0.9 A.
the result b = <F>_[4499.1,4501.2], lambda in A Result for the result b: 6.03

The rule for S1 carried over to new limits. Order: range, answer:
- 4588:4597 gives 6.74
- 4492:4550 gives 6.46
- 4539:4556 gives 6.43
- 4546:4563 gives 6.46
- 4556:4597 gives 6.75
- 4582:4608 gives 6.58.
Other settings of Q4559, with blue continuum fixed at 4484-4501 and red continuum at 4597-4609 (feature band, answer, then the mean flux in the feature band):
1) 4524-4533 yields 0.34 A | 6.17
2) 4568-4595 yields -1.26 A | 6.77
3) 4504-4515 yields -1.11 A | 7.02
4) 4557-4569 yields -0.50 A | 6.72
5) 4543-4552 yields 0.04 A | 6.4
